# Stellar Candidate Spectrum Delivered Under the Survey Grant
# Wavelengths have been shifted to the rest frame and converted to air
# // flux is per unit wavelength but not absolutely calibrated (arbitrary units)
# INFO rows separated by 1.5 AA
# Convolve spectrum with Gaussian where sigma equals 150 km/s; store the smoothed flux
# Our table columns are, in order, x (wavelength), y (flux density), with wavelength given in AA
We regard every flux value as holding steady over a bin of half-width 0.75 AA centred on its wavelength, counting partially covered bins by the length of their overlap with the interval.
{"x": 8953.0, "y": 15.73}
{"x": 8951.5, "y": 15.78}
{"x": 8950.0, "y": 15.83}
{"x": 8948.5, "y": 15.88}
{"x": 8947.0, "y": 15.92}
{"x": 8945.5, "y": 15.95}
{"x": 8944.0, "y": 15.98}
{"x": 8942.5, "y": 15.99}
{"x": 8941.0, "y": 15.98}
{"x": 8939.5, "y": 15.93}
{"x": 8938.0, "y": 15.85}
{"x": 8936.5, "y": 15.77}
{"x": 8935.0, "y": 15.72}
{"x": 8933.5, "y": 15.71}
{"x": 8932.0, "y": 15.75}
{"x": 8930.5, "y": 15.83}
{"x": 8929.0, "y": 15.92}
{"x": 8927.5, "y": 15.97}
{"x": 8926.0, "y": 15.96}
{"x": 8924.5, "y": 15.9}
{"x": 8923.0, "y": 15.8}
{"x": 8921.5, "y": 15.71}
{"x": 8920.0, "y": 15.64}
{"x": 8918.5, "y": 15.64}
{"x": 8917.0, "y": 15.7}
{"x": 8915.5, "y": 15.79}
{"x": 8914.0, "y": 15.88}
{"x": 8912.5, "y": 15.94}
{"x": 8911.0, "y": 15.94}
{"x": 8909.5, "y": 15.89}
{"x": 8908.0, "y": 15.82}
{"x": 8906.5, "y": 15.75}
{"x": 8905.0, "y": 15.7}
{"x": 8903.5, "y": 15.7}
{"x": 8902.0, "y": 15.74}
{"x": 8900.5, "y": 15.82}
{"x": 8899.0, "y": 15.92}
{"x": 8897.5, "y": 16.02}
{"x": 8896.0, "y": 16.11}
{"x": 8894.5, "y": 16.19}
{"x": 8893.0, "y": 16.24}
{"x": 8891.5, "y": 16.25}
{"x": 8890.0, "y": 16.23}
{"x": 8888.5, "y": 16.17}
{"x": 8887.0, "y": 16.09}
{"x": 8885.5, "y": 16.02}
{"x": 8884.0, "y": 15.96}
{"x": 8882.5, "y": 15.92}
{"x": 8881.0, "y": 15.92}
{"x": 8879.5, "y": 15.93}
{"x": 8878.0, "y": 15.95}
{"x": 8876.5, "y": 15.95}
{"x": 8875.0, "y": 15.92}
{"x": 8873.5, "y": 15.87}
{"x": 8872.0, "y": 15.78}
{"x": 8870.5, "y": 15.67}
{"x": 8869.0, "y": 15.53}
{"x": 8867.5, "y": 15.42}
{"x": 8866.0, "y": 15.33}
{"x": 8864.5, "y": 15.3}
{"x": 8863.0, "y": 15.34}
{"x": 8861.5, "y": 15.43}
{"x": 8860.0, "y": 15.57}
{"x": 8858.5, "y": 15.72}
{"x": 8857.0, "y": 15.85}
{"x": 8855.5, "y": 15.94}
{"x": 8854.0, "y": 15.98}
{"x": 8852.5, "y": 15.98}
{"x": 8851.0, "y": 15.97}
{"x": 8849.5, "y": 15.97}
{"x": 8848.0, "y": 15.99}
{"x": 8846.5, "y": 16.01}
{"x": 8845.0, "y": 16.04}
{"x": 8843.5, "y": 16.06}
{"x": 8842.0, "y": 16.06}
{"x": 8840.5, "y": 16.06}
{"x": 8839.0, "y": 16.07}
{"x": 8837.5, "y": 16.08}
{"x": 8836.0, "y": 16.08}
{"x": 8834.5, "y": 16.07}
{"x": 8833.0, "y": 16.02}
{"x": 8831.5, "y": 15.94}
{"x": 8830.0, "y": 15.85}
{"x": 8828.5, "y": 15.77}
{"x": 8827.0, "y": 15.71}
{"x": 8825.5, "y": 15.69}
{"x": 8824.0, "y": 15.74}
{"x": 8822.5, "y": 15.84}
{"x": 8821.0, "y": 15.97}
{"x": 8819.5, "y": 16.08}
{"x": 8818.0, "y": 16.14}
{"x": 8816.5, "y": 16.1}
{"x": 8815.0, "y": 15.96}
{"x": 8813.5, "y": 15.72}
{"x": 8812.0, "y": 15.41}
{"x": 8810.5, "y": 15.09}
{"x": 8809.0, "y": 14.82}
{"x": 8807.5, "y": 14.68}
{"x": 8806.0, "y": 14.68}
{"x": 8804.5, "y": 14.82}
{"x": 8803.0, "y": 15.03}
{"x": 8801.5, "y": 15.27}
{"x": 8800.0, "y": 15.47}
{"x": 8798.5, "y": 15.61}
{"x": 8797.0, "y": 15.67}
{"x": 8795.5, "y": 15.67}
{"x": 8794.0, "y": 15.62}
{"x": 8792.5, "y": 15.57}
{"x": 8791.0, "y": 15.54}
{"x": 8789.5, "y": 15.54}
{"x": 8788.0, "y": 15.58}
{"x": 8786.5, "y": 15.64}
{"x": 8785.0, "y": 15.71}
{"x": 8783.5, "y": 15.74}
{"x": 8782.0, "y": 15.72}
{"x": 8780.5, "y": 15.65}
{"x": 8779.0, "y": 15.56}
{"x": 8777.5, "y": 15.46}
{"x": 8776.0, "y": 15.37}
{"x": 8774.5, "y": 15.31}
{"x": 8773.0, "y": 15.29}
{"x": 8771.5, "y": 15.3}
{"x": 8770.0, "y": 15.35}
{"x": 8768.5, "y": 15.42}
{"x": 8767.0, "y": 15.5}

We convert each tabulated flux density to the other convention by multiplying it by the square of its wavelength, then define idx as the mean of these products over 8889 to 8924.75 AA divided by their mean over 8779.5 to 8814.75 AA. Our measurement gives 1.06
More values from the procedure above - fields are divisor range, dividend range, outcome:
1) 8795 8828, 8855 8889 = 1.03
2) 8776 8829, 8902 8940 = 1.04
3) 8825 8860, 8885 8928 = 1.01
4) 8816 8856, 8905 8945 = 1.01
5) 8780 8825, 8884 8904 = 1.05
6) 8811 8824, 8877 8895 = 1.03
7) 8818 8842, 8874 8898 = 1.02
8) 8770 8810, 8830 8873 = 1.04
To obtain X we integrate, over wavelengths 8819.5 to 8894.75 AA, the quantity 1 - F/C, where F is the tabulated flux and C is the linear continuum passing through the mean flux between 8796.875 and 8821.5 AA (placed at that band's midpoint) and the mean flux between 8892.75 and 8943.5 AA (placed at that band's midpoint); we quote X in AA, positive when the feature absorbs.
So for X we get -1.3 AA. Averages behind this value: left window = 15.4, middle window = 15.9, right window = 15.9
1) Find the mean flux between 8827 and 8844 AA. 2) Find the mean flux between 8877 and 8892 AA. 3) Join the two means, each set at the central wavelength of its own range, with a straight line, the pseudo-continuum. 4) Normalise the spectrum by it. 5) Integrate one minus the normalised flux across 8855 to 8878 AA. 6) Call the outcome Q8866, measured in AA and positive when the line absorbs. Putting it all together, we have 0.54 AA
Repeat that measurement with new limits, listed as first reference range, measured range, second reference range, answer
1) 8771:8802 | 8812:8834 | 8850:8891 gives -0.3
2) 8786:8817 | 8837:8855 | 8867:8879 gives -0.4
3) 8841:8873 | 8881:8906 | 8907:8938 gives -0.3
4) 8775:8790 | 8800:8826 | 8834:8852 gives 0.6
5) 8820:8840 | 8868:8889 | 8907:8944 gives 0.0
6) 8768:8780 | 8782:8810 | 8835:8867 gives 0.3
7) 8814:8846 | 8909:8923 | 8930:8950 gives 0.1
